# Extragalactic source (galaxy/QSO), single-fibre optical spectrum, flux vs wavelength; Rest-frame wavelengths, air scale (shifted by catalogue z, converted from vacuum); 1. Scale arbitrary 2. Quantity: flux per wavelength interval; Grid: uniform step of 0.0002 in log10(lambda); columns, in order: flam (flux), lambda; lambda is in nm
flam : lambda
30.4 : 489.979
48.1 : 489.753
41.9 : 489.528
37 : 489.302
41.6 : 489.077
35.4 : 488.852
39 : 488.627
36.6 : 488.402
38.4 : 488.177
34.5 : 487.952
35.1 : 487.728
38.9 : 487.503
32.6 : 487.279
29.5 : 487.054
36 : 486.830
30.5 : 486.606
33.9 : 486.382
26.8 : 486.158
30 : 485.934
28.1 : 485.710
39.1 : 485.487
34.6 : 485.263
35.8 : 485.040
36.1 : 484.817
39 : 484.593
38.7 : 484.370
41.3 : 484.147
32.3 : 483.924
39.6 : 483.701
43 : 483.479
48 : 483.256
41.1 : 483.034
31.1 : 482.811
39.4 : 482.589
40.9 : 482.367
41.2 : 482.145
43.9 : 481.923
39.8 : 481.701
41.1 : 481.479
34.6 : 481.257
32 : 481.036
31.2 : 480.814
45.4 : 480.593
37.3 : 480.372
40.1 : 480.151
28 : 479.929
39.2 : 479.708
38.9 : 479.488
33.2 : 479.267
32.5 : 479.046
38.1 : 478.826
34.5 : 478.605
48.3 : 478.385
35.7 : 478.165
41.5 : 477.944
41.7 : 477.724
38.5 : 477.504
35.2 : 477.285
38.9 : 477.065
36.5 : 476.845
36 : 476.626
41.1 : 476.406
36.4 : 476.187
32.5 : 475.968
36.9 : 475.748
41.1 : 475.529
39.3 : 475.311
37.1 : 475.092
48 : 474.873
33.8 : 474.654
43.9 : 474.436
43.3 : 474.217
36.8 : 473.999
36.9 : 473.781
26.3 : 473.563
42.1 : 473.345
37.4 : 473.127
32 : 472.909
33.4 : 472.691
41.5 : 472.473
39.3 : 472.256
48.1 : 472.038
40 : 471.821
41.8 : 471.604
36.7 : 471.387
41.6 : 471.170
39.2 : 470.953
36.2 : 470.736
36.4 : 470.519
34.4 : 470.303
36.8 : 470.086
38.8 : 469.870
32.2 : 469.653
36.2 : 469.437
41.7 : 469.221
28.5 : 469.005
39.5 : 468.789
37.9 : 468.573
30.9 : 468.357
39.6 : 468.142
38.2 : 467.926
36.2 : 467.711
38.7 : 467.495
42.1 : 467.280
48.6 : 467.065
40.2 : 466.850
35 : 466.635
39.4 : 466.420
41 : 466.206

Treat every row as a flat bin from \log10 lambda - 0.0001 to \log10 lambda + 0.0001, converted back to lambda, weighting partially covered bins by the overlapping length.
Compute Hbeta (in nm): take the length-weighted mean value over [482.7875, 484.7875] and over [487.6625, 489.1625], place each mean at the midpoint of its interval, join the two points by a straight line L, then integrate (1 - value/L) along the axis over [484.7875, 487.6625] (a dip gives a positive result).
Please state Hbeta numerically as 0.39 nm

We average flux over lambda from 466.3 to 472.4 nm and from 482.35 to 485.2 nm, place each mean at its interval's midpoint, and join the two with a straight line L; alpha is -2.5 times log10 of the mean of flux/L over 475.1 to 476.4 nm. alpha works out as 0.03 mag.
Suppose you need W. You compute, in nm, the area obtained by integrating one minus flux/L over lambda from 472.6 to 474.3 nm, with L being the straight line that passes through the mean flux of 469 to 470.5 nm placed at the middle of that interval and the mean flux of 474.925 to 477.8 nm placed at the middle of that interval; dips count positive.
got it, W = 0.054 nm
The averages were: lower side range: 36.1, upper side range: 37.9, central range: 35.9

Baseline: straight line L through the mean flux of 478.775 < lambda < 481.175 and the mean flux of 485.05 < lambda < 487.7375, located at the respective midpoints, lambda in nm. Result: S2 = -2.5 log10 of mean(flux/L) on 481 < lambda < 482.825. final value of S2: -0.11 mag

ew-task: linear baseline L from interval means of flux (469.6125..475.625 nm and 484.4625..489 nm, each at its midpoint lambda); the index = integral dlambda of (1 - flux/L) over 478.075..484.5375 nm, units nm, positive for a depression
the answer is -0.407 nm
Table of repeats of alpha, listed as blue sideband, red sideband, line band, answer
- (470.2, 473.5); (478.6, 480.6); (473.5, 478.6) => -0.03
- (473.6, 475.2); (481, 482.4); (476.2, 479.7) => 0.04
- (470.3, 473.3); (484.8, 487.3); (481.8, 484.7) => -0.18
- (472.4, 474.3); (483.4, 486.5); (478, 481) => -0.03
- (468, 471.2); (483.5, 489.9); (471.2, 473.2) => -0.07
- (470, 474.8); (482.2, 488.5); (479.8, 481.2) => 0.04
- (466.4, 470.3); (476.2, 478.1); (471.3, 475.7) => -0.02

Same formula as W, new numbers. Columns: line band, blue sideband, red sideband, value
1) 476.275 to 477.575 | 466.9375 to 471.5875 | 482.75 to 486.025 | 0.00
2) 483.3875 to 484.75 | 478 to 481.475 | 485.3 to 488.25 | -0.16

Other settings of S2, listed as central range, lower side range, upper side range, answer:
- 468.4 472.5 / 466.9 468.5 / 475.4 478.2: 0.02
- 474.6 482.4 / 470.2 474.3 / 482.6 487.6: -0.03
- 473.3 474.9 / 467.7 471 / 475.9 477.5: -0.05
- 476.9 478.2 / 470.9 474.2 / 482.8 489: -0.03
